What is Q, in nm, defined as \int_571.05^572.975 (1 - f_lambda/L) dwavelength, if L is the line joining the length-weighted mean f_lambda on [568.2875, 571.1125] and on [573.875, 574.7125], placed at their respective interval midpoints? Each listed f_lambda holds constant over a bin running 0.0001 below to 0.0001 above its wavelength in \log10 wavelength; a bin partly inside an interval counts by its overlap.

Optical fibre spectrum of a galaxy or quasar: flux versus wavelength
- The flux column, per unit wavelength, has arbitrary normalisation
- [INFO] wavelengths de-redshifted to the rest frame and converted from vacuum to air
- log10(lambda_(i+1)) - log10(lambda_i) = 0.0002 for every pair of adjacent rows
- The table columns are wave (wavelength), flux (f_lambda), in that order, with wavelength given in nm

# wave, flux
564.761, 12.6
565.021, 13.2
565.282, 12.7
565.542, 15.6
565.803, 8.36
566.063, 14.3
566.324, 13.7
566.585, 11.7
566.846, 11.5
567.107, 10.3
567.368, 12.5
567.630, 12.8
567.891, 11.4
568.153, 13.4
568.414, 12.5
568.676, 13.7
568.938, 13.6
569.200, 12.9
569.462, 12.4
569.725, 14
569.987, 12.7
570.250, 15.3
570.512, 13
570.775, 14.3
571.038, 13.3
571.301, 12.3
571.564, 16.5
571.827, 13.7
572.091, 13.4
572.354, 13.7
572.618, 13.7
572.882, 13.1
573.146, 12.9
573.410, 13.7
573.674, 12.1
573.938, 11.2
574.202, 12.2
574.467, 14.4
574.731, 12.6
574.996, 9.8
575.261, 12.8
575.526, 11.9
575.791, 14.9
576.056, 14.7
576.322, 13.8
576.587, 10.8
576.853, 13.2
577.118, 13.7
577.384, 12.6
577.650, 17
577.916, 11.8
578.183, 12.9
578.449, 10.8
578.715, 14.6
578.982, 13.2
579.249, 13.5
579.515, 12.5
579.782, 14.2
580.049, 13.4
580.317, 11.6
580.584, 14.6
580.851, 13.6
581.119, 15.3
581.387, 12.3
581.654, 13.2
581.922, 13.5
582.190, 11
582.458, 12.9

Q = -0.10 nm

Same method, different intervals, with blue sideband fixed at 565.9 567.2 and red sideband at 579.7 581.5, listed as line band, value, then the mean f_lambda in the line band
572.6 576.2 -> 0.04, 12.8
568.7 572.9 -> -0.33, 13.6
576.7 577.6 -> -0.02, 13.5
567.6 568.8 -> -0.03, 12.8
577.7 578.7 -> 0.06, 12.6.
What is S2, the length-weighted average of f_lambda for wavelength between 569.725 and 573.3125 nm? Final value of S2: 13.7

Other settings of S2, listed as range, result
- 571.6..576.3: 13.1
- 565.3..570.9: 12.9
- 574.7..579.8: 13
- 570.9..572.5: 13.8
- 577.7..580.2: 13.1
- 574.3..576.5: 13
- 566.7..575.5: 12.9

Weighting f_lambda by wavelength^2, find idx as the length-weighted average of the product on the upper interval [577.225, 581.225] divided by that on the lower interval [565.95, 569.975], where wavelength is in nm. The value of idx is 1.10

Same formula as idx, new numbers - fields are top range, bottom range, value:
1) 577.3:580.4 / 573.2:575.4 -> 1.08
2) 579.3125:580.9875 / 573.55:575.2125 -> 1.12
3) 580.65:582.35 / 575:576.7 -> 1.04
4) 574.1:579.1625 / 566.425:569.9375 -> 1.07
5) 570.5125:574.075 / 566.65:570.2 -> 1.07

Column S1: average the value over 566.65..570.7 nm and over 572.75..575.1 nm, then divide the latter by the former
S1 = 1.0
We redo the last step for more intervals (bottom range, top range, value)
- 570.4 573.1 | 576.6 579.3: 0.97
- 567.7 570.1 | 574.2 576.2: 1.00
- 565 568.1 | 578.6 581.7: 1.10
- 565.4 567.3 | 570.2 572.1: 1.14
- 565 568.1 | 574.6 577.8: 1.07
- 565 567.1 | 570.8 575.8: 1.05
